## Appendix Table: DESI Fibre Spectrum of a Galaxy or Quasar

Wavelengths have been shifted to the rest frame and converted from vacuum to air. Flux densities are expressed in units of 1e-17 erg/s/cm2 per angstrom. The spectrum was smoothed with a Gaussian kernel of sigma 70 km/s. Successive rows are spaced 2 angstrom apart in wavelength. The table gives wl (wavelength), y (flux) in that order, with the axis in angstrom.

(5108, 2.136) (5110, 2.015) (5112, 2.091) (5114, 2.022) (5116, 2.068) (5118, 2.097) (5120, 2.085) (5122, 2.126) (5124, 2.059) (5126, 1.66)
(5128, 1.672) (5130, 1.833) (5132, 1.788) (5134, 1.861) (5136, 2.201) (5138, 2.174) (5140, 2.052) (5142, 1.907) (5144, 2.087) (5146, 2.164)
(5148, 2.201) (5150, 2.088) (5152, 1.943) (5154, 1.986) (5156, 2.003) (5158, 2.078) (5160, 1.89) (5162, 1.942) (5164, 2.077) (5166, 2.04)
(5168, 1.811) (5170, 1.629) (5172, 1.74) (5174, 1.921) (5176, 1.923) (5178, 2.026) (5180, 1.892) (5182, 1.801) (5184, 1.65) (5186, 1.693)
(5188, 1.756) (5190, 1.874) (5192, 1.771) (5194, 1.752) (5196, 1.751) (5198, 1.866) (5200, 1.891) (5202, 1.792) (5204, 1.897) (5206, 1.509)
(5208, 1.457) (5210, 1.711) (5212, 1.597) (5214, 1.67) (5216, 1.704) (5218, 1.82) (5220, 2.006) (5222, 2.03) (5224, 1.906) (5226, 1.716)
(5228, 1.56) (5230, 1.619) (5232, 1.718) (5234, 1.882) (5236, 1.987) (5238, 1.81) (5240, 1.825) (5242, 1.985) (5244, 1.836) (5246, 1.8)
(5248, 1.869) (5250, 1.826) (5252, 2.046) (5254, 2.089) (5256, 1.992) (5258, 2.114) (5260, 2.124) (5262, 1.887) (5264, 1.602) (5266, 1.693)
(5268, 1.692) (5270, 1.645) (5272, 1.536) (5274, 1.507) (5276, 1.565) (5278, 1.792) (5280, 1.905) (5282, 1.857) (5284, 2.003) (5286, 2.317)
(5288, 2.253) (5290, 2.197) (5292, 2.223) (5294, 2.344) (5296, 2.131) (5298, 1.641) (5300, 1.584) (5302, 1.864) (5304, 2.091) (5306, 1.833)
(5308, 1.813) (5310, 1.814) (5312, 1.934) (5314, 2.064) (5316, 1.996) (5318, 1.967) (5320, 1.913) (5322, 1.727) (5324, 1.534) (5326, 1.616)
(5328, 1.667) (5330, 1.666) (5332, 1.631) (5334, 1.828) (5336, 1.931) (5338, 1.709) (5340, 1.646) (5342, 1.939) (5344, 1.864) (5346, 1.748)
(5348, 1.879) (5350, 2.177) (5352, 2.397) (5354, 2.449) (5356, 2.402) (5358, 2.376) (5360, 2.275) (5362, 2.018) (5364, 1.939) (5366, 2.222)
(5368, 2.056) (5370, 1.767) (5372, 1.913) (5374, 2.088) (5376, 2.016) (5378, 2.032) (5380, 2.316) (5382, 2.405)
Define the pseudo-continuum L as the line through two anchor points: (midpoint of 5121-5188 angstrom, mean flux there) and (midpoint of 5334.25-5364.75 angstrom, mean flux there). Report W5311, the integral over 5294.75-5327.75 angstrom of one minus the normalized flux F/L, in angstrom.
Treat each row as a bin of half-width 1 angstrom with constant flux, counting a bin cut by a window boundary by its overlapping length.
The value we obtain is 2.91 angstrom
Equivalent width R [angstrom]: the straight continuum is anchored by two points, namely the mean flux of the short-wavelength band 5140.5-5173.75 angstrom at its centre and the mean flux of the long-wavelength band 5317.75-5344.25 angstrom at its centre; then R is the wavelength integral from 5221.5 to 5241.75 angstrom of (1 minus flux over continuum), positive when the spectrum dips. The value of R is 0.8 angstrom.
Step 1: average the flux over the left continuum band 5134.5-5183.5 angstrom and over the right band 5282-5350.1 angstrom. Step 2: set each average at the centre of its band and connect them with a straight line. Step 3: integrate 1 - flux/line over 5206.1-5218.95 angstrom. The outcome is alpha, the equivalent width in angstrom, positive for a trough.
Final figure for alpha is 1.98 angstrom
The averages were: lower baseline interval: 1.98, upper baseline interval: 1.89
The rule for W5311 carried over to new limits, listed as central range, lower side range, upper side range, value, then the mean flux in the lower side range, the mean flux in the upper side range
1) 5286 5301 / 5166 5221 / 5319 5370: -1.5 angstrom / 1.78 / 1.94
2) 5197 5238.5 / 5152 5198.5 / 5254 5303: 2.4 angstrom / 1.87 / 1.9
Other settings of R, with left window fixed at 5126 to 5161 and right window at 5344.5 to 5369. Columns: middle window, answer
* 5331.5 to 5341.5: 1.8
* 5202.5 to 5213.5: 2.1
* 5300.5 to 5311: 1.2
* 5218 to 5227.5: 0.8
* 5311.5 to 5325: 1.6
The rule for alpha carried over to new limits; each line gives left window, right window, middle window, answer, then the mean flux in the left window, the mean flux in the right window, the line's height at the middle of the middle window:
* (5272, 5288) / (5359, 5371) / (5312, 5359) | 1.5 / 1.86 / 2.05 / 1.98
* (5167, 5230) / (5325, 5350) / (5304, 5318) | -1.2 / 1.78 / 1.78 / 1.78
